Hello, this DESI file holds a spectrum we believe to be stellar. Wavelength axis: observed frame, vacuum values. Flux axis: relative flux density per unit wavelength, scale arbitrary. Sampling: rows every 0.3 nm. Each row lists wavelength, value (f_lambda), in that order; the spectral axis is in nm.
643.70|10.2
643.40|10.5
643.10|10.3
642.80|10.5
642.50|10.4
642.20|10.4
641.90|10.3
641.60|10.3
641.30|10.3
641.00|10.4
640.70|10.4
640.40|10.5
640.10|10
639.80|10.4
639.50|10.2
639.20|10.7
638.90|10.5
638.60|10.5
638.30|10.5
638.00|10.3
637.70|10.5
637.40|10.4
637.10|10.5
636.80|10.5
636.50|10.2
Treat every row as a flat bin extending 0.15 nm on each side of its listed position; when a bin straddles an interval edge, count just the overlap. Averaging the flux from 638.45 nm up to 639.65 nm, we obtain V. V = 10.5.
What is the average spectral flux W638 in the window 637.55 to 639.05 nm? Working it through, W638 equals 10.5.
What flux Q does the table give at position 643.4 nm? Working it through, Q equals 10.5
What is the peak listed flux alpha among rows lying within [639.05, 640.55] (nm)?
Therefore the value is 10.7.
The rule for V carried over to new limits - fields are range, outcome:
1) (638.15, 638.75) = 10.5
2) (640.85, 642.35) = 10.3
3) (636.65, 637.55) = 10.5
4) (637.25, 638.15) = 10.4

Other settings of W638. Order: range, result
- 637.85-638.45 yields 10.4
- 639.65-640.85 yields 10.3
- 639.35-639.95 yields 10.3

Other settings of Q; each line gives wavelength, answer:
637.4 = 10.4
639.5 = 10.2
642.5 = 10.4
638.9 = 10.5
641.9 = 10.3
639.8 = 10.4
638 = 10.3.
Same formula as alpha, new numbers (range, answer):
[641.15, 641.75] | 10.3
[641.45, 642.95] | 10.5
